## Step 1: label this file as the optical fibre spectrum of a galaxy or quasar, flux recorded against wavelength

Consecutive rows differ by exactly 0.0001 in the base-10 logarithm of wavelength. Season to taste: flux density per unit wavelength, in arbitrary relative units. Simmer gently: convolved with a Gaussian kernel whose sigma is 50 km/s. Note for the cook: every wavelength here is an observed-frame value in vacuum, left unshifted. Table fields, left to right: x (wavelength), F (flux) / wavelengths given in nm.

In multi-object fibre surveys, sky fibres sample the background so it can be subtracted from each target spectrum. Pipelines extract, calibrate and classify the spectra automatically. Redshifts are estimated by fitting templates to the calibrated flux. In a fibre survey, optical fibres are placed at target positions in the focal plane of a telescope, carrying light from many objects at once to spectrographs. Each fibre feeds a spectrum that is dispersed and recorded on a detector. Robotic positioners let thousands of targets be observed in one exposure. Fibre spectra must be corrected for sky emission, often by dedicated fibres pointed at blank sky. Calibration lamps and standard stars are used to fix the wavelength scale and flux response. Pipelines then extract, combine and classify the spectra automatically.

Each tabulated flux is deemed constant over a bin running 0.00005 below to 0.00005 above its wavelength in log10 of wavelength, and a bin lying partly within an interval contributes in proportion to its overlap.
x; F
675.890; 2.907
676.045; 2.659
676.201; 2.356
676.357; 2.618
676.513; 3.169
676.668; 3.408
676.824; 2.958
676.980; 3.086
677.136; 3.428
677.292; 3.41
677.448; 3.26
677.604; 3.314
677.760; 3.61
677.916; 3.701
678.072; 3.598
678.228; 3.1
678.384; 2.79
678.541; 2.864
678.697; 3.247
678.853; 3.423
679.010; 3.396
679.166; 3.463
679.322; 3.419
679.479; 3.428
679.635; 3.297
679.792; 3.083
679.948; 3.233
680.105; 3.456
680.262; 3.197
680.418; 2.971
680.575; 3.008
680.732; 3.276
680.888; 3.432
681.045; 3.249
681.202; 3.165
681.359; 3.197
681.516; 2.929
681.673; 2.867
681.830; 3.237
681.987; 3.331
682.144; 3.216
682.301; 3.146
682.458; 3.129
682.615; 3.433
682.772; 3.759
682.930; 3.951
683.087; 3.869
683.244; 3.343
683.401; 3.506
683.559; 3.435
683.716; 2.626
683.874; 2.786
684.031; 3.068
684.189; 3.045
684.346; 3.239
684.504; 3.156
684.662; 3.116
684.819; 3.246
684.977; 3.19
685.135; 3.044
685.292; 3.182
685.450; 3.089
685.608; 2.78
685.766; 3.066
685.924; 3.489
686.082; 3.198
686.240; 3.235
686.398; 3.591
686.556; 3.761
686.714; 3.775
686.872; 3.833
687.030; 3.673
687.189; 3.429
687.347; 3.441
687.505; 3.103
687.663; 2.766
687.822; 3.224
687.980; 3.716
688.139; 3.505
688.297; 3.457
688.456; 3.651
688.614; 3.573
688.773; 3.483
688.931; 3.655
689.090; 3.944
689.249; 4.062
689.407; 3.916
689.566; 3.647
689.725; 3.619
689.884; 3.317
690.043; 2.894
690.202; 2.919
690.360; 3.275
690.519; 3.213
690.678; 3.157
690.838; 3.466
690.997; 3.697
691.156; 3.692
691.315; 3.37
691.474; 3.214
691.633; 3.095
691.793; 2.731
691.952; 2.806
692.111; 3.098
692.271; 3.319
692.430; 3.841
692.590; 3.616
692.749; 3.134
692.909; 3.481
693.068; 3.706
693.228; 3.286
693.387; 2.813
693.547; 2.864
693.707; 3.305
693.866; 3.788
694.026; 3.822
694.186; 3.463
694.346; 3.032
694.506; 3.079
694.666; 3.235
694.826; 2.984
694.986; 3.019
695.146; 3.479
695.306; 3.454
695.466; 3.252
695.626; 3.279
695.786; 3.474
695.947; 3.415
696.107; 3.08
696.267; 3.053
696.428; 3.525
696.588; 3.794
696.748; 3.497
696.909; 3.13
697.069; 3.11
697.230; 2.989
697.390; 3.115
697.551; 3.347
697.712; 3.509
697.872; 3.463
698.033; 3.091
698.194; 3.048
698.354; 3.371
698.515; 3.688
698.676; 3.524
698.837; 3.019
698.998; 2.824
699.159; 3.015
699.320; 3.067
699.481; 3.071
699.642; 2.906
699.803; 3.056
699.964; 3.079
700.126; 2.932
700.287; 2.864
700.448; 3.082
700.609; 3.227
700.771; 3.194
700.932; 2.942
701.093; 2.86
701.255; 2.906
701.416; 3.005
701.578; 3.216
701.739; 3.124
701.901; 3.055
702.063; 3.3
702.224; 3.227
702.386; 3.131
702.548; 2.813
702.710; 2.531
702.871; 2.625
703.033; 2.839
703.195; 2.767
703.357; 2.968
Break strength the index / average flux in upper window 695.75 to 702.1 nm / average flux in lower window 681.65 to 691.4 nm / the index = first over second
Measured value 0.9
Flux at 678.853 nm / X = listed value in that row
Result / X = 3.423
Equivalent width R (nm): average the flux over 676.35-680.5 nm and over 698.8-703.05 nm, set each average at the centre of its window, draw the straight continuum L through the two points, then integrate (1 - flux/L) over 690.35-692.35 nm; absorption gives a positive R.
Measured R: -0.081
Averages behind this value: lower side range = 3.27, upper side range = 3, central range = 3.24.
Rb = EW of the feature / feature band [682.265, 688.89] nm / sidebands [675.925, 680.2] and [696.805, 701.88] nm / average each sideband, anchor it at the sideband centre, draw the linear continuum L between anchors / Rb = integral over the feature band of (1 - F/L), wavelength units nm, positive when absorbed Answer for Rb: -0.33 nm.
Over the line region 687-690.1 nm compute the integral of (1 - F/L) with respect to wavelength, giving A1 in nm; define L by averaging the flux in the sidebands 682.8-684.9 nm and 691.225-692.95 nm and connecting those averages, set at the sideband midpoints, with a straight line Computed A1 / -0.238 nm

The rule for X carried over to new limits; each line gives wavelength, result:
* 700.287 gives 2.864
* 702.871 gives 2.625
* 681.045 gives 3.249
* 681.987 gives 3.331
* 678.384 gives 2.79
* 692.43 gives 3.841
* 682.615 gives 3.433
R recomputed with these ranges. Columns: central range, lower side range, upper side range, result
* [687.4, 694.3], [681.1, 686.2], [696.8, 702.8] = -0.48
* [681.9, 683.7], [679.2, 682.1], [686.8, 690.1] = -0.07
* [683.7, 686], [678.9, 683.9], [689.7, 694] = 0.14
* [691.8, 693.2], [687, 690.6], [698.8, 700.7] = -0.02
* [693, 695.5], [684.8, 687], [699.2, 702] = -0.10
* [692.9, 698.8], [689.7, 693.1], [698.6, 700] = -0.28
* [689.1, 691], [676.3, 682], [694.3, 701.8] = -0.14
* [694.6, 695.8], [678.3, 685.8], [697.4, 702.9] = -0.05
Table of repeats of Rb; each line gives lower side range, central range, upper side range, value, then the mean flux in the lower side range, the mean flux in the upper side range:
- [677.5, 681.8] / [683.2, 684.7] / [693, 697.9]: 0.06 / 3.25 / 3.3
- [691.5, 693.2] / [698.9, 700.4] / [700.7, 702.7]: 0.06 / 3.28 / 3.04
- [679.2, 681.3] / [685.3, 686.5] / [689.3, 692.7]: 0.03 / 3.25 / 3.33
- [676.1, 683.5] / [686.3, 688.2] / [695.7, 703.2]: -0.16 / 3.26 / 3.13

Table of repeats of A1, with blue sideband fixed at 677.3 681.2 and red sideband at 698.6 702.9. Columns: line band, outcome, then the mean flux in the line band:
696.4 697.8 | -0.12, 3.33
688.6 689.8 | -0.22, 3.75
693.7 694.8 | -0.10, 3.37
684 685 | 0.02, 3.15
